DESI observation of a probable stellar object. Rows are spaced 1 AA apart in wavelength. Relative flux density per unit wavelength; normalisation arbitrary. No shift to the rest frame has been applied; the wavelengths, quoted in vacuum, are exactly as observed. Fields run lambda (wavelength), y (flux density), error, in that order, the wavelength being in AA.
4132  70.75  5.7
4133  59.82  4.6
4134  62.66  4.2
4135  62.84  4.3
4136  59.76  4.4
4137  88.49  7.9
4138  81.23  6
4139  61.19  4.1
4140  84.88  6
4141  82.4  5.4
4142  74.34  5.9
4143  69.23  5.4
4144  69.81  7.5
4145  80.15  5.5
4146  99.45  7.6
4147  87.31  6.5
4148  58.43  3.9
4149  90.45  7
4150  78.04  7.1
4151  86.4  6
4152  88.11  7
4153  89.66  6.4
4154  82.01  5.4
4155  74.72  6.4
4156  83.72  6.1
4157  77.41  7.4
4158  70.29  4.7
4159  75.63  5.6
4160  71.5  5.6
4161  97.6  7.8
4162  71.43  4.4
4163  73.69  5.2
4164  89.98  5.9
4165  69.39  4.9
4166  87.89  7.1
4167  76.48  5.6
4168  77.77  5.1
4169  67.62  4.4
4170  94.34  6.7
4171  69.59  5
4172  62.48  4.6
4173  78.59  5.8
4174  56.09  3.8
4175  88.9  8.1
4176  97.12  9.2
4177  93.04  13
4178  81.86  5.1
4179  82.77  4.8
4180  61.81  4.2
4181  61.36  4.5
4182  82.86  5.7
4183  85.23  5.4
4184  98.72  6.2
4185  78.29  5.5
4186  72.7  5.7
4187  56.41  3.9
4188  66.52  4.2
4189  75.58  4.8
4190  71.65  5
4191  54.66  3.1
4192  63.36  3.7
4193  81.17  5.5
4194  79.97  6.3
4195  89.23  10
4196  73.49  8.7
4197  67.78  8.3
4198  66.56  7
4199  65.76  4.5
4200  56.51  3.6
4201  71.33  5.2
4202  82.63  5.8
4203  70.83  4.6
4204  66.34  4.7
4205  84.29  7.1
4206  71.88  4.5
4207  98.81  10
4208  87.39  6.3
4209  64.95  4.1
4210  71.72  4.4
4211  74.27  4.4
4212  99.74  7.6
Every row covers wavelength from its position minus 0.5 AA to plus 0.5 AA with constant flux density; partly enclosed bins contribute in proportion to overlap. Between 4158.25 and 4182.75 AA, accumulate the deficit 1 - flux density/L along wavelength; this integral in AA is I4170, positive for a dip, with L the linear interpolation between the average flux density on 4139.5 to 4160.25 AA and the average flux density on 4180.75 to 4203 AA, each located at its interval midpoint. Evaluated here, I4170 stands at -0.5 AA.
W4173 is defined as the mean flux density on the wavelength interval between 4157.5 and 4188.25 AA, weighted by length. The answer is 77.4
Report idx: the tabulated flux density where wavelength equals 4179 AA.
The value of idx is 82.77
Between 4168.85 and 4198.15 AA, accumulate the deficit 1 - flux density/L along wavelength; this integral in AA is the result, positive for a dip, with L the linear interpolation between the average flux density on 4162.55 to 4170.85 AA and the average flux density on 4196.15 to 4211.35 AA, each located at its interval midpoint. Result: 0.4 AA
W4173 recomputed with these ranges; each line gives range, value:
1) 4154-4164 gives 78.2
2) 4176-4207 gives 74.6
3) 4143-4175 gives 78.6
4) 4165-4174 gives 75.3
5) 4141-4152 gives 79.9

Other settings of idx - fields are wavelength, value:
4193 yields 81.17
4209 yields 64.95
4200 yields 56.51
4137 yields 88.49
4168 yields 77.77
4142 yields 74.34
